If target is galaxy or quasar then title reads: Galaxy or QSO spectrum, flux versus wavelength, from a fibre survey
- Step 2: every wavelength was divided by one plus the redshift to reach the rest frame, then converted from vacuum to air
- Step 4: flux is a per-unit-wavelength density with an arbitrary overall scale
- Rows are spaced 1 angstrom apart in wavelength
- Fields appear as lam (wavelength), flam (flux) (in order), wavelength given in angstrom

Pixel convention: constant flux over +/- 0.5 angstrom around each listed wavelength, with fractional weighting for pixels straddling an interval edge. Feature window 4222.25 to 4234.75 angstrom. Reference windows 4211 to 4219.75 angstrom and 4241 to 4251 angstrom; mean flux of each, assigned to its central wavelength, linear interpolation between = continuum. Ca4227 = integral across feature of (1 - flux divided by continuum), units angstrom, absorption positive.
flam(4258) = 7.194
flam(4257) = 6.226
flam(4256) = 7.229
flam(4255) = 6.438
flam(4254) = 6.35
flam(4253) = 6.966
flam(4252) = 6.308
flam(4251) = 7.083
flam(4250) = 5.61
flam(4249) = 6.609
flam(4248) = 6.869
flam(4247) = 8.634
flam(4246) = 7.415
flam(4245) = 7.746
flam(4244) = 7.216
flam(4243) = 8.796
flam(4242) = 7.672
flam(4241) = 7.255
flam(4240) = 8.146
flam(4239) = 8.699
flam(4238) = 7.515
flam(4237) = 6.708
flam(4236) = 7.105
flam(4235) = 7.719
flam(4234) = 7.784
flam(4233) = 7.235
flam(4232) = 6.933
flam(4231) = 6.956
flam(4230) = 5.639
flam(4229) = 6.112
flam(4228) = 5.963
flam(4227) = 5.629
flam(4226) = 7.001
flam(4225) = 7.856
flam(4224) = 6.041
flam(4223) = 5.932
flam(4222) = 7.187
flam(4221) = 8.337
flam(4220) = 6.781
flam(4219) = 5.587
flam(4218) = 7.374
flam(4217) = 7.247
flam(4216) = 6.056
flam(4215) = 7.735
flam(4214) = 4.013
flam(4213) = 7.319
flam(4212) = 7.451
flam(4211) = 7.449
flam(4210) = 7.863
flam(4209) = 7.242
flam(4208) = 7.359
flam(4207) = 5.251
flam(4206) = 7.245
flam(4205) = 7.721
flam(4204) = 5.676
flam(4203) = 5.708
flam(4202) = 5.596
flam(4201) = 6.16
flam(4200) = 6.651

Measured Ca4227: 0.6 angstrom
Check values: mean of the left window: 6.65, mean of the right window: 7.37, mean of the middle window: 6.62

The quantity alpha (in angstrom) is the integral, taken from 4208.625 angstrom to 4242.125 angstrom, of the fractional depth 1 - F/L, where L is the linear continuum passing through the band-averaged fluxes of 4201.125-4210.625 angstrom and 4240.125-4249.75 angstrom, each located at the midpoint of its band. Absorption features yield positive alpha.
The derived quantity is 0.50 angstrom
